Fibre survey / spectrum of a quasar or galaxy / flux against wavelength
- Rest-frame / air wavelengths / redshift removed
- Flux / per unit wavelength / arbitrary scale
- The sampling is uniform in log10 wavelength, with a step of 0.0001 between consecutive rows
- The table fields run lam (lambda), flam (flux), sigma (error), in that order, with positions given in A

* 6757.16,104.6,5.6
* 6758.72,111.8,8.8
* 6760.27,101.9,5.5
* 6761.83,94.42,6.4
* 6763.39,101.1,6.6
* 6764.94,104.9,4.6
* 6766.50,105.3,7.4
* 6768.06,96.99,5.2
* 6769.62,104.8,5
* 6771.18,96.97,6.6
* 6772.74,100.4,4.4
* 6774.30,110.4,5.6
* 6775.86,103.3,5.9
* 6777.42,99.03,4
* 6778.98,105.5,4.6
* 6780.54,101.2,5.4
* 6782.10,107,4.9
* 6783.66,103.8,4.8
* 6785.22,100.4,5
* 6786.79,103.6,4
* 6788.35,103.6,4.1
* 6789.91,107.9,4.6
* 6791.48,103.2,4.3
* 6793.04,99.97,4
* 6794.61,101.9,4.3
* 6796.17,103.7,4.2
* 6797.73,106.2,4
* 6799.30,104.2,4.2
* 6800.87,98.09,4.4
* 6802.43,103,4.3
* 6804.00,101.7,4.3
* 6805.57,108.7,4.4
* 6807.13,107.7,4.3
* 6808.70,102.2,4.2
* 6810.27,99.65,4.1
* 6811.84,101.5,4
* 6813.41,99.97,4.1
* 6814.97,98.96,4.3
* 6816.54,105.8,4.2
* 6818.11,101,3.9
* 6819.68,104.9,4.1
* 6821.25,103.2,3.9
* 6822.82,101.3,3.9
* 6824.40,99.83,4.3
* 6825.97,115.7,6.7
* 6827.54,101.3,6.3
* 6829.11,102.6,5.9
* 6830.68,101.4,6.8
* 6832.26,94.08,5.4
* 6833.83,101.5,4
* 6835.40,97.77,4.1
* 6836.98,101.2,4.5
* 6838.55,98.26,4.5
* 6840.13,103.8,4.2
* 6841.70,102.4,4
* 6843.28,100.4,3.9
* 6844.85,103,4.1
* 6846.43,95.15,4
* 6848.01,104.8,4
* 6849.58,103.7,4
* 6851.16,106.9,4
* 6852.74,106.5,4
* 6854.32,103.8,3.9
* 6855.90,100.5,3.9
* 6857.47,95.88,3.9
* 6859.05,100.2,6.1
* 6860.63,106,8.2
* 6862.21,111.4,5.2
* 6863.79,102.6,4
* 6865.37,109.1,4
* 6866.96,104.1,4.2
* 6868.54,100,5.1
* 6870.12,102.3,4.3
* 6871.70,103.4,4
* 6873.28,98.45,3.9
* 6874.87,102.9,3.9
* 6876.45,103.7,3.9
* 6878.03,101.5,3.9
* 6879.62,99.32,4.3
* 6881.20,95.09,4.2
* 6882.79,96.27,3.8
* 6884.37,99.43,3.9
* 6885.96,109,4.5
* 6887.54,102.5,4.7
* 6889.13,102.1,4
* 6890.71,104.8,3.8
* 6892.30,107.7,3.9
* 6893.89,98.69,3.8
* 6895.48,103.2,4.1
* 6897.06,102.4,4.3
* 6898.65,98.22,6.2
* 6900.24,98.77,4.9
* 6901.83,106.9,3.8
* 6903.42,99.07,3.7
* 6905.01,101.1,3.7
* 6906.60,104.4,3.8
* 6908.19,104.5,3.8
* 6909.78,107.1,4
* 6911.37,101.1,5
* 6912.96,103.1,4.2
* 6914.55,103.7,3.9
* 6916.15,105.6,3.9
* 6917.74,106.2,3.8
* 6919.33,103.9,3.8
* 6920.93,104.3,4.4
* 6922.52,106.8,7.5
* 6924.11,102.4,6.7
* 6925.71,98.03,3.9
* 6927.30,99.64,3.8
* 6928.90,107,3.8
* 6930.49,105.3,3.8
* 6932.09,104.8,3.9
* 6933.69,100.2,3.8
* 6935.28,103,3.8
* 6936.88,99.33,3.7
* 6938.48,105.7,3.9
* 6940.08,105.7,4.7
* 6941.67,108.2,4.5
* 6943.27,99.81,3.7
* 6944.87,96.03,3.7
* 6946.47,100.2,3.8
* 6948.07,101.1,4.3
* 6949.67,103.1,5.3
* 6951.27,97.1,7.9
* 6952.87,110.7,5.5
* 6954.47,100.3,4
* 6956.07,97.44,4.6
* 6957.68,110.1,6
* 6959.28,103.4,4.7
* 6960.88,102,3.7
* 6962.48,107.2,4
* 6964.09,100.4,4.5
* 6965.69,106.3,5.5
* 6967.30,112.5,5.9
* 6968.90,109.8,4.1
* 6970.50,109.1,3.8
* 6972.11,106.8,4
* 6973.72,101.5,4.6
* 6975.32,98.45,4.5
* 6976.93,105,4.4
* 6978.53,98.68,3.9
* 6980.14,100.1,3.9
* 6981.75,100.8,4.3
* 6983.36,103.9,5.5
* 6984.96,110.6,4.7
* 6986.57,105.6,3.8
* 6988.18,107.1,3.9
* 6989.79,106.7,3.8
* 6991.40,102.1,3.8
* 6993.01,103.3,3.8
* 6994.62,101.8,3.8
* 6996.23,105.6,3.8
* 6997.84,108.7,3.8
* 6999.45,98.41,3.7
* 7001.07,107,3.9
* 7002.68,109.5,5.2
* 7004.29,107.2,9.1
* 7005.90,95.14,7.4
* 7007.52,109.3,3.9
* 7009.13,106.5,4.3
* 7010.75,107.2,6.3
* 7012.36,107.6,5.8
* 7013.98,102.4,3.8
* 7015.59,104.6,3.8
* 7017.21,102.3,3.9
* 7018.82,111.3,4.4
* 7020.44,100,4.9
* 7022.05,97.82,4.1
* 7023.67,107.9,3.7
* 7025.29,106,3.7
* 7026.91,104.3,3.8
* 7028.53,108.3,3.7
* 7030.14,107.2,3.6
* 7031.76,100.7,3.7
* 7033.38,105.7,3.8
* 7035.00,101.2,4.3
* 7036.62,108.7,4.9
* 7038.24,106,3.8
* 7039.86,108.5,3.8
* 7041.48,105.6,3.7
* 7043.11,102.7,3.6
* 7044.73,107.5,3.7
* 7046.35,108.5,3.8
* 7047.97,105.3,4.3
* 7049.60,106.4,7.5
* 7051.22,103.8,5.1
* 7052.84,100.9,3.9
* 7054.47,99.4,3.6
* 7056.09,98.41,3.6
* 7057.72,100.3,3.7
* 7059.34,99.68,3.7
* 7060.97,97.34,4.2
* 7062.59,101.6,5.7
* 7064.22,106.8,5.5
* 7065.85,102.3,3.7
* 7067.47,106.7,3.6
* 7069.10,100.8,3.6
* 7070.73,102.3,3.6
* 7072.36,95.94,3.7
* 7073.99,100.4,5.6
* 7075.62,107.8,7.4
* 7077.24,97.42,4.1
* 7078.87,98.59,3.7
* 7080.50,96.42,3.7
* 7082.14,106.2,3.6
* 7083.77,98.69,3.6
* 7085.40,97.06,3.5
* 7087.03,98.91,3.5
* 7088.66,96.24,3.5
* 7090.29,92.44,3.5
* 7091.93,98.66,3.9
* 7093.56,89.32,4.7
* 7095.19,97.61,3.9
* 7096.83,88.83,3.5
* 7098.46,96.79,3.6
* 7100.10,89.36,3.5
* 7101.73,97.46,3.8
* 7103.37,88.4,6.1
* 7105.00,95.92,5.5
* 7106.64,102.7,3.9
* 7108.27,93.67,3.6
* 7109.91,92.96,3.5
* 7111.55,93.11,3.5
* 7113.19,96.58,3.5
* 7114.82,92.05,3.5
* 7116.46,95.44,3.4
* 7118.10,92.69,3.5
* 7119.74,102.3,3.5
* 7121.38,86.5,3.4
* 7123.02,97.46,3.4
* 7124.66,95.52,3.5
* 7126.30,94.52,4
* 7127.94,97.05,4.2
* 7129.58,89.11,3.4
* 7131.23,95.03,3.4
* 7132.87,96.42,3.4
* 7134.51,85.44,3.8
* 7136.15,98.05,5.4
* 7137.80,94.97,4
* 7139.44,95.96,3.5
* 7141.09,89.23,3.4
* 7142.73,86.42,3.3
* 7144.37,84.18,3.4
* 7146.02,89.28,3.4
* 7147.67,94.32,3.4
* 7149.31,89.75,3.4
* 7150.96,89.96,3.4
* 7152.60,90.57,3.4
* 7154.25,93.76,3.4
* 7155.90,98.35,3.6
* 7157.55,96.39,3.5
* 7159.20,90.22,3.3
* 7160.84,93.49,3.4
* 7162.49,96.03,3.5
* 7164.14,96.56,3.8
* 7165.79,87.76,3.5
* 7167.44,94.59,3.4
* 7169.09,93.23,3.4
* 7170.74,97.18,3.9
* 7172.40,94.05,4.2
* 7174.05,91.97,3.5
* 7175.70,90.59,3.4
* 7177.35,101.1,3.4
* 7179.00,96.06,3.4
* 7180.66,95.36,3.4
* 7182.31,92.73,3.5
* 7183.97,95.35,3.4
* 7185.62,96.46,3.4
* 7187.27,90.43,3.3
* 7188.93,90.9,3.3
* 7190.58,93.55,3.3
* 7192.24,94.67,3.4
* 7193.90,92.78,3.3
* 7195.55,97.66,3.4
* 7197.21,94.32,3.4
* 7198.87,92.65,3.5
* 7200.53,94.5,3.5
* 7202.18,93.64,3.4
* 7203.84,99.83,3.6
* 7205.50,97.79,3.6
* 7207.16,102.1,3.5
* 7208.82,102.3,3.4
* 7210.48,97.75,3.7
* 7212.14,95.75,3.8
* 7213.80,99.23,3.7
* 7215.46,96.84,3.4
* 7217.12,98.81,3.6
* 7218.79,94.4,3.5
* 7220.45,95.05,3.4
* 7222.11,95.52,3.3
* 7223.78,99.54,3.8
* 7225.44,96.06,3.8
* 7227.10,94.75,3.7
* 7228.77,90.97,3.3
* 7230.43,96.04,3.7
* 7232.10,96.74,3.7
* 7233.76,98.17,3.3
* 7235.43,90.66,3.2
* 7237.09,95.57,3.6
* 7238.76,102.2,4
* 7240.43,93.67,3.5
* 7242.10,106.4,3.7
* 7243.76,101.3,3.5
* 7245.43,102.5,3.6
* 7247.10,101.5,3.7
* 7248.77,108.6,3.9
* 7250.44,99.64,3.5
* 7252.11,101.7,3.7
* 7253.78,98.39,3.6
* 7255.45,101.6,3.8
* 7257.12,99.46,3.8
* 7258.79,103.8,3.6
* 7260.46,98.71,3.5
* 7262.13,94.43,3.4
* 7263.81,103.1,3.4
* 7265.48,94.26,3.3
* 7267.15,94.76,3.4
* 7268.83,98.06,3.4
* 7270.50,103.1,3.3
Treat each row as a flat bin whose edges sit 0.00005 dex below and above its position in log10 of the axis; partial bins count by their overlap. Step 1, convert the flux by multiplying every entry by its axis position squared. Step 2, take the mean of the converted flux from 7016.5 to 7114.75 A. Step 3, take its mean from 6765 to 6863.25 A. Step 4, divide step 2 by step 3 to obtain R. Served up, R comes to 1.05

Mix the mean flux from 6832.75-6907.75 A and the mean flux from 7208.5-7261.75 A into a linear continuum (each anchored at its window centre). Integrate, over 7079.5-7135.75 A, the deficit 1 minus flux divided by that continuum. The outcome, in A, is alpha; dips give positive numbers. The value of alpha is 2.72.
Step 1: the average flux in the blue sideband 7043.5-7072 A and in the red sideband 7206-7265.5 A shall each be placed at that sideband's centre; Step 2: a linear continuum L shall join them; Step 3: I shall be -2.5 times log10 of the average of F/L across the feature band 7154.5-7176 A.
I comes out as 0.07 mag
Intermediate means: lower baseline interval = 103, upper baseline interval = 98.6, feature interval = 93.9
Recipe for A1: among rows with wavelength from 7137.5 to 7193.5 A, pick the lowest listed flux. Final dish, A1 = 84.18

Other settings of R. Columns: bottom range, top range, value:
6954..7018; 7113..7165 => 0.93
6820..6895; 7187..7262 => 1.06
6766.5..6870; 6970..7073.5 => 1.07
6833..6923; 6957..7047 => 1.06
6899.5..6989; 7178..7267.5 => 1.02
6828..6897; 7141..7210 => 1.01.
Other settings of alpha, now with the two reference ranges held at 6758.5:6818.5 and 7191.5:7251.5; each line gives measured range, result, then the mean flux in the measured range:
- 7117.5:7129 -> 0.42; 95.1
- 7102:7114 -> 0.49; 94.9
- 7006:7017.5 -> -0.59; 105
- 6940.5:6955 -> -0.16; 102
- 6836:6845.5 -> 0.07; 101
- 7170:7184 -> 0.45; 94.8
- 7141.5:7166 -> 1.61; 91.9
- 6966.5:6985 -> -0.74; 105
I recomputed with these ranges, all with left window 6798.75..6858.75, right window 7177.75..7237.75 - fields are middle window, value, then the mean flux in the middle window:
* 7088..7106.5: 0.04 mag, 94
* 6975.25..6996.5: -0.04 mag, 104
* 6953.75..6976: -0.05 mag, 105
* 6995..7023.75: -0.06 mag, 105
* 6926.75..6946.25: -0.03 mag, 103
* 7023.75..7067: -0.06 mag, 104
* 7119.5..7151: 0.05 mag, 92.4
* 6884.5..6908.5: -0.02 mag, 103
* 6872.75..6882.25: 0.01 mag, 100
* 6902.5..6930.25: -0.03 mag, 103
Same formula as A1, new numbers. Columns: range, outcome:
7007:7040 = 97.82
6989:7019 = 95.14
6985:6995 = 101.8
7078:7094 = 89.32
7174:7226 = 90.43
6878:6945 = 95.09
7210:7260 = 90.66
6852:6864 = 95.88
